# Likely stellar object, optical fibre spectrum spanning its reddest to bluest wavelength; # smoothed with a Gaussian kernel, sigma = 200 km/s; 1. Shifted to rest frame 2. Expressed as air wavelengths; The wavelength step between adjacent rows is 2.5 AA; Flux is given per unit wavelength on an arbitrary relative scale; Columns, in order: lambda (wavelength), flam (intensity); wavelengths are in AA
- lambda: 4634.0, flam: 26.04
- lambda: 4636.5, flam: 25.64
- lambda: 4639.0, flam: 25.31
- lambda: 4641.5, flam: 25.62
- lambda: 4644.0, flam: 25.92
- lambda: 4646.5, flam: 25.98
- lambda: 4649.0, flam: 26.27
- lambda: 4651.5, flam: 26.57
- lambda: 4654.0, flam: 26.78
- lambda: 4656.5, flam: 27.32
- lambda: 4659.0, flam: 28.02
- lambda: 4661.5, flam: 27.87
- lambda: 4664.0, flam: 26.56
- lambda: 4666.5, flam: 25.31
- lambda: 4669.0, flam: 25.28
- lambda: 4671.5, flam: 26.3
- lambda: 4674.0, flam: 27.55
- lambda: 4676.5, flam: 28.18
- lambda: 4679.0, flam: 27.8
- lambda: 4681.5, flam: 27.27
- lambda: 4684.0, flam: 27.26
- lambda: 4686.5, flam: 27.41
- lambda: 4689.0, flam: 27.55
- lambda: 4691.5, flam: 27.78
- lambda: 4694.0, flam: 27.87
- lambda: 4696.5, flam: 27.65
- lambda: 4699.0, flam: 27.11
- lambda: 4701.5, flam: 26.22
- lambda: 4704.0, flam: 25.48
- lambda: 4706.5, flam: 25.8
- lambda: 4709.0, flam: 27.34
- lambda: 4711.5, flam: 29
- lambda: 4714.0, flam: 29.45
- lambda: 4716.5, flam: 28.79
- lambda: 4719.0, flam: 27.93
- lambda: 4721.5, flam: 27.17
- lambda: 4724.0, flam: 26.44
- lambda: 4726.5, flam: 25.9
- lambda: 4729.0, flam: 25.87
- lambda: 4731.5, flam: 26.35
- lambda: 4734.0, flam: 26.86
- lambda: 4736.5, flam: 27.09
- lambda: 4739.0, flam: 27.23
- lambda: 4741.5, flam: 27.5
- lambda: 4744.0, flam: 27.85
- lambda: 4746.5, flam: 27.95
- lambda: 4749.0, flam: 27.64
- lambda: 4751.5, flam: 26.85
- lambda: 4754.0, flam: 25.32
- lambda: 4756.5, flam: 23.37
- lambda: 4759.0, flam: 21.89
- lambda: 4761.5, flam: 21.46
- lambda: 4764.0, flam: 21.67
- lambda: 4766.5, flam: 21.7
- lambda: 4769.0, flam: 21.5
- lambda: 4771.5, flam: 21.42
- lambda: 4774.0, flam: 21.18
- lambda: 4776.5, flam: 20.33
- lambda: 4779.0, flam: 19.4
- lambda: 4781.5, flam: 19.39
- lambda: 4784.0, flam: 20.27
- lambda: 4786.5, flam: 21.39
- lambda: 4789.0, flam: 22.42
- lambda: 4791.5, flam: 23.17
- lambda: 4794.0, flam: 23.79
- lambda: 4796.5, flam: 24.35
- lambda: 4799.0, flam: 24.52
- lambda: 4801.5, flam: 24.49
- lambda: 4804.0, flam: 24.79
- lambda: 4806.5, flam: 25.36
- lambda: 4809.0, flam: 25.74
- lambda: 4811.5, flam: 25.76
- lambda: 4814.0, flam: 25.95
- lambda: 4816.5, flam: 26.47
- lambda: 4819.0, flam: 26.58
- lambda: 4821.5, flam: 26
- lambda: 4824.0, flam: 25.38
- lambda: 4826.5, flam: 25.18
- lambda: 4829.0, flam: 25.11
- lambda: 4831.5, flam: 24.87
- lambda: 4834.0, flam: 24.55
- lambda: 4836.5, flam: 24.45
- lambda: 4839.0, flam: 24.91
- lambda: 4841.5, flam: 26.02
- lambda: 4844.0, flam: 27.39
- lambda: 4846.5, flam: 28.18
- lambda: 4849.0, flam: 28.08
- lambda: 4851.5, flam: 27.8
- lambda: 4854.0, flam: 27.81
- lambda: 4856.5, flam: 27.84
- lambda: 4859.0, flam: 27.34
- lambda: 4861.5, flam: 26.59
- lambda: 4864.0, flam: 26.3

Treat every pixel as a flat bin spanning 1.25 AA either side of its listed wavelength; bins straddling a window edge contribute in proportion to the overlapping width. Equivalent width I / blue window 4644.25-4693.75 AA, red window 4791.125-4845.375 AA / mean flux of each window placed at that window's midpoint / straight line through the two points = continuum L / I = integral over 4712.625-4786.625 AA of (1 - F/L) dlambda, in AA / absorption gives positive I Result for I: 4.1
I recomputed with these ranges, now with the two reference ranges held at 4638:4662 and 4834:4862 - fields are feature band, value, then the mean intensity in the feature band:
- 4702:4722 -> -0.7 AA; 27.6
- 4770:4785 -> 3.6 AA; 20.4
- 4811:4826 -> 0.5 AA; 26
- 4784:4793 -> 1.6 AA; 22.1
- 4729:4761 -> 0.6 AA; 26.2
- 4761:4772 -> 2.1 AA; 21.6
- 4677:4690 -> -0.4 AA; 27.5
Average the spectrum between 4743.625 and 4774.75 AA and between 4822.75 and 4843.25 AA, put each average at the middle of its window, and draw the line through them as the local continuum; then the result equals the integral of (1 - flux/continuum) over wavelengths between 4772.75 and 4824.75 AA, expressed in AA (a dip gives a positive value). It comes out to 1.9 AA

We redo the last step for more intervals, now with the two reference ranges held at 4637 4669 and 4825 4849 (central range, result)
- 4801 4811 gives 0.3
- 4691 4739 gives -1.8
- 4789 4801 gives 1.0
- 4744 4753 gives -0.5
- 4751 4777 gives 3.6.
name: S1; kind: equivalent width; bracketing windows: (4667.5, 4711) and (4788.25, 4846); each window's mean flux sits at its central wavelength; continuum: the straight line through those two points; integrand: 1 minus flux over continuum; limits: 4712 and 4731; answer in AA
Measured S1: -0.6 AA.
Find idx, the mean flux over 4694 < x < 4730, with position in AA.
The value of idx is 27.2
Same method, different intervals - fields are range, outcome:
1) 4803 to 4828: 25.7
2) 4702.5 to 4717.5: 27.6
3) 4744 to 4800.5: 22.9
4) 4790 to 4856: 25.7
